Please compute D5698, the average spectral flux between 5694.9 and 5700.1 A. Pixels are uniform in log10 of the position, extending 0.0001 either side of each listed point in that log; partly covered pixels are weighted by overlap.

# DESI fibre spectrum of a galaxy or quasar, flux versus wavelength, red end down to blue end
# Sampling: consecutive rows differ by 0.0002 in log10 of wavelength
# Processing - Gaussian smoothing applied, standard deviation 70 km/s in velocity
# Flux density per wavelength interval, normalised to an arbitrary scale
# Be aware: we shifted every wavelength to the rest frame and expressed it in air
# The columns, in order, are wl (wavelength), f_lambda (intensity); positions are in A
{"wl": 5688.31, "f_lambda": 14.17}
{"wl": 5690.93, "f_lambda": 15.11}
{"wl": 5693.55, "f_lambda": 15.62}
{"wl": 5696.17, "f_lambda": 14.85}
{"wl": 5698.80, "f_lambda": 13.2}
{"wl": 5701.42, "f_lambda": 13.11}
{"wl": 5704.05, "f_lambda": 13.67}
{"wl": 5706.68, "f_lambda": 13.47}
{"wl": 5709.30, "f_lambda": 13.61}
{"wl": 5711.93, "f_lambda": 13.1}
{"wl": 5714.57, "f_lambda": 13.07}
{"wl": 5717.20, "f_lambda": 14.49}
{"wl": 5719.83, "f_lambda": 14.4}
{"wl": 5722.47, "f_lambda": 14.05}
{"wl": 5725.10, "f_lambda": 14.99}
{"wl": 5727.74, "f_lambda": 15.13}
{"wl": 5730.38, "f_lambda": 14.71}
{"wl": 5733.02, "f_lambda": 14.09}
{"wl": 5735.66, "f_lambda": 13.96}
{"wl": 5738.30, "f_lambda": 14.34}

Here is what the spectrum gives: 14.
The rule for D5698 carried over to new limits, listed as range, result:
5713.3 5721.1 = 14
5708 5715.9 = 13.3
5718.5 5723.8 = 14.2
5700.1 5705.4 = 13.4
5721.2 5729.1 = 14.7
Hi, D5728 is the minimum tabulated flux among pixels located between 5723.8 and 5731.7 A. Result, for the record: 14.71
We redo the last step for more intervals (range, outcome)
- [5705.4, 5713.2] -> 13.1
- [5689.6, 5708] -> 13.11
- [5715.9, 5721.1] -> 14.4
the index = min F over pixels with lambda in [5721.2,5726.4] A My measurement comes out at 14.05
